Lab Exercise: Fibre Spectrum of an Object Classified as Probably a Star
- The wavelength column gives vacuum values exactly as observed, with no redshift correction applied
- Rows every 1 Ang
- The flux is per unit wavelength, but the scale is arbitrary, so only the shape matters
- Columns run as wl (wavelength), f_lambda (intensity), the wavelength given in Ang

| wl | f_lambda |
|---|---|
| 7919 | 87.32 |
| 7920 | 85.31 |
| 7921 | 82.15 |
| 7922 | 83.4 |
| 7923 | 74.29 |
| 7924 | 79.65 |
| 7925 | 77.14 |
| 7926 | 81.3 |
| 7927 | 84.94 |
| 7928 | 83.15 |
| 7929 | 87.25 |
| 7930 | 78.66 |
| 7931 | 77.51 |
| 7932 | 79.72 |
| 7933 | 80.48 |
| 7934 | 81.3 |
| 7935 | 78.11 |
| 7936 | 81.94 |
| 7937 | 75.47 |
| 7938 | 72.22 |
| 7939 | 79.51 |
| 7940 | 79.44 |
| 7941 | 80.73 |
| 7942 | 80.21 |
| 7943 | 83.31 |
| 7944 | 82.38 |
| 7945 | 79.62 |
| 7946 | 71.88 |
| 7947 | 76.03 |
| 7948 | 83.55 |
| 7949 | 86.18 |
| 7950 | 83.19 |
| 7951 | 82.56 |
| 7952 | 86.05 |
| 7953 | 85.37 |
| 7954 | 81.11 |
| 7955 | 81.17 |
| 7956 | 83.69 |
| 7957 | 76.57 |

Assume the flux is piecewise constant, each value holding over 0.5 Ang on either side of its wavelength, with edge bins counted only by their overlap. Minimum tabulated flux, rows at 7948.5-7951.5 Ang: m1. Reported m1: 82.56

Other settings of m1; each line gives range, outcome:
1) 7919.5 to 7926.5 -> 74.29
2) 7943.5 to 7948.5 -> 71.88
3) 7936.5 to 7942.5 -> 72.22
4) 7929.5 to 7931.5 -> 77.51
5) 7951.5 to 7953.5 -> 85.37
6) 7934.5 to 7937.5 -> 75.47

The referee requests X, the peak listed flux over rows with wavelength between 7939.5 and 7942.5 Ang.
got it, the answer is 80.73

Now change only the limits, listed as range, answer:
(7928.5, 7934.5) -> 87.25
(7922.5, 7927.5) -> 84.94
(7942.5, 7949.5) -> 86.18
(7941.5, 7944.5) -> 83.31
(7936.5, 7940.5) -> 79.51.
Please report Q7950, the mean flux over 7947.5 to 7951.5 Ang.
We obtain 83.9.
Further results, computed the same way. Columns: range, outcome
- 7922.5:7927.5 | 79.5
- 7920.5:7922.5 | 82.8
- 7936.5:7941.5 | 77.5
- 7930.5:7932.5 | 78.6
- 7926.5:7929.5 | 85.1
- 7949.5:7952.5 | 83.9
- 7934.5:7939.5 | 77.5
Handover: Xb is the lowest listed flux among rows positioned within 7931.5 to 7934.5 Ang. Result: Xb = 79.72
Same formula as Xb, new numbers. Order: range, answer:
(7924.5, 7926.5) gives 77.14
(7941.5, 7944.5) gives 80.21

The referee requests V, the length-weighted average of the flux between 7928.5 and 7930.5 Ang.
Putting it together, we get 83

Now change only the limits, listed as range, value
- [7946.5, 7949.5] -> 81.9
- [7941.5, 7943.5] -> 81.8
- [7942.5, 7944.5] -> 82.8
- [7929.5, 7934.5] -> 79.5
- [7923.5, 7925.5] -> 78.4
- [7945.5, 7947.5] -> 74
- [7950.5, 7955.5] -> 83.3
